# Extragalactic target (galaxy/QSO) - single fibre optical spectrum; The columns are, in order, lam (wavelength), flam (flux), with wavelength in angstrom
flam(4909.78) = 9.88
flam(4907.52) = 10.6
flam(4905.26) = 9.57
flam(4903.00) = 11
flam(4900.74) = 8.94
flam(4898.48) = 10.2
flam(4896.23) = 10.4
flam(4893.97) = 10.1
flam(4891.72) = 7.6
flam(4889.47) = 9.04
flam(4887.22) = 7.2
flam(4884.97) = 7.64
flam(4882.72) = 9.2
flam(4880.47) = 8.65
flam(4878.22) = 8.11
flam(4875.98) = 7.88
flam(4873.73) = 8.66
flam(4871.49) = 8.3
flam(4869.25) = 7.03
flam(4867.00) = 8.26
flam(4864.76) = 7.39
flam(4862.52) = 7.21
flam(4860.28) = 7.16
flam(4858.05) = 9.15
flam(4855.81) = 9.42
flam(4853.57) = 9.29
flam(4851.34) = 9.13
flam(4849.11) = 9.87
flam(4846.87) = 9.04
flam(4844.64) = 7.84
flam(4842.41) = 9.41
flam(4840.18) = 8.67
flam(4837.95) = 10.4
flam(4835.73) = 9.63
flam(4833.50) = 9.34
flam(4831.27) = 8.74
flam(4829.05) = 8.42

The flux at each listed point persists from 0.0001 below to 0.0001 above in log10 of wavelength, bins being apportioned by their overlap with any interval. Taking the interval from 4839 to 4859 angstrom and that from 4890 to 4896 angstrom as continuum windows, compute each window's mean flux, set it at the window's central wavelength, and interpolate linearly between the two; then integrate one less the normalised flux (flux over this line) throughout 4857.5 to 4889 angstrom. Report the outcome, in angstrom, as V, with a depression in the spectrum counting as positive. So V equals 3.8 angstrom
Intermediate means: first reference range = 9.09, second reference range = 9.1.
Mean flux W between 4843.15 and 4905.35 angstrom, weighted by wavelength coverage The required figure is 8.68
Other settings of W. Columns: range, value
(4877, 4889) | 8.21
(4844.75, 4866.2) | 8.59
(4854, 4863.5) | 8.32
